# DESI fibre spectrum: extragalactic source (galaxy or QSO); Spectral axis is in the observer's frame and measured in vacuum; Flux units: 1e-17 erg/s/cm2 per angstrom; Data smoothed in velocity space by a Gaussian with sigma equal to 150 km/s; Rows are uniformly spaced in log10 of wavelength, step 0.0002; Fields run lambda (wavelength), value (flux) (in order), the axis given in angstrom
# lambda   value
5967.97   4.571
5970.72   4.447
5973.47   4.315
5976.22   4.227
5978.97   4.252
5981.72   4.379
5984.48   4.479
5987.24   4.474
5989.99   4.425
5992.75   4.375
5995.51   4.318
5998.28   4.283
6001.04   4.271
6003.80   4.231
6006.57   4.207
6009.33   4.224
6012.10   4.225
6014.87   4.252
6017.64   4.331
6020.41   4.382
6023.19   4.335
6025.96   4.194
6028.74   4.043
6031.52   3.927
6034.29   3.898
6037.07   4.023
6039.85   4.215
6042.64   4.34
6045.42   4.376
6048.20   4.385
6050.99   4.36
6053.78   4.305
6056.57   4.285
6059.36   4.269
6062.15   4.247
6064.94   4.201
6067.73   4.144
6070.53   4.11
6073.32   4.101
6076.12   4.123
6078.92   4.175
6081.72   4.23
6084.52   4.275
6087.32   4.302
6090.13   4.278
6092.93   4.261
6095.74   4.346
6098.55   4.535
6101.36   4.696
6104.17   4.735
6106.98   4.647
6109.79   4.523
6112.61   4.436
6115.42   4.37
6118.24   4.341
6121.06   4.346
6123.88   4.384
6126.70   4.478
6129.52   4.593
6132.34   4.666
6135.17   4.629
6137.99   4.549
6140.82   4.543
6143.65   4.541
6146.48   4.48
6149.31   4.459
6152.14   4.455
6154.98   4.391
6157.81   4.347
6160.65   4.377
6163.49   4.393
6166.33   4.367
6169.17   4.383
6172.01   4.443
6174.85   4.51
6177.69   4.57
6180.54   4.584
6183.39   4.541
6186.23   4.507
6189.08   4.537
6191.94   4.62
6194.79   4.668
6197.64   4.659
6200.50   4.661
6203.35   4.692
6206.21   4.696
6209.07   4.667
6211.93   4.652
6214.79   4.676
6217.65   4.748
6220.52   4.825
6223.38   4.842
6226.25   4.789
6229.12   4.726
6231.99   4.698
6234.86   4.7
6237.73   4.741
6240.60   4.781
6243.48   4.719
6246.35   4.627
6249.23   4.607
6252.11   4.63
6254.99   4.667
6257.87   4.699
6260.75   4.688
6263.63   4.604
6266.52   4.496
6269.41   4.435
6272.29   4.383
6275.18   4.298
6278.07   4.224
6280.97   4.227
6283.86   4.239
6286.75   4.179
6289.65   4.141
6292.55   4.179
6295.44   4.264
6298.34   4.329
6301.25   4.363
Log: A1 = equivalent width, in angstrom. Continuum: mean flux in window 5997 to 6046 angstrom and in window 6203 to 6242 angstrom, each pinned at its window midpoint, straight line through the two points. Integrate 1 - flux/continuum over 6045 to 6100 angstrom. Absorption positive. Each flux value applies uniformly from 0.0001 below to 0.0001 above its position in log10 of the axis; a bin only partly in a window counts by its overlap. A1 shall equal 0.95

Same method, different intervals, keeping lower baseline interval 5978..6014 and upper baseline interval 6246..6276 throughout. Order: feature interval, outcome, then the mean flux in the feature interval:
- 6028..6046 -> 1.02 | 4.11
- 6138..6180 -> 0.13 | 4.45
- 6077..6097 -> 0.63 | 4.26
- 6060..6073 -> 0.62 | 4.18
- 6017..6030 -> 0.27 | 4.25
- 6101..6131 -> -0.47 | 4.5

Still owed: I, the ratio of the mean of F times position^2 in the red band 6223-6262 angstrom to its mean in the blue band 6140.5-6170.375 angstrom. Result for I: 1.1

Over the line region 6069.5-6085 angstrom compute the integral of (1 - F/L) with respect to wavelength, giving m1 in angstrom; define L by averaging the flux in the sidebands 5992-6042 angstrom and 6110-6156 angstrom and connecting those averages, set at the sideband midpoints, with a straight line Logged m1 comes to 0.7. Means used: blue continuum 4.21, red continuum 4.48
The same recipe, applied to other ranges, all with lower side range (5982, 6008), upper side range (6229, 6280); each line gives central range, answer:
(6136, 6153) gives -0.1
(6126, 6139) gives -0.3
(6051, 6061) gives 0.2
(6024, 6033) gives 0.6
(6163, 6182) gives 0.2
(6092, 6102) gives 0.0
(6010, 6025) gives 0.2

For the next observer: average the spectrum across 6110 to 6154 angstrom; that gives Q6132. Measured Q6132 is 4.48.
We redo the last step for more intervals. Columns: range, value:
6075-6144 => 4.44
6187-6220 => 4.66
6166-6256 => 4.65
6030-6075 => 4.2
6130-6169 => 4.48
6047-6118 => 4.33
